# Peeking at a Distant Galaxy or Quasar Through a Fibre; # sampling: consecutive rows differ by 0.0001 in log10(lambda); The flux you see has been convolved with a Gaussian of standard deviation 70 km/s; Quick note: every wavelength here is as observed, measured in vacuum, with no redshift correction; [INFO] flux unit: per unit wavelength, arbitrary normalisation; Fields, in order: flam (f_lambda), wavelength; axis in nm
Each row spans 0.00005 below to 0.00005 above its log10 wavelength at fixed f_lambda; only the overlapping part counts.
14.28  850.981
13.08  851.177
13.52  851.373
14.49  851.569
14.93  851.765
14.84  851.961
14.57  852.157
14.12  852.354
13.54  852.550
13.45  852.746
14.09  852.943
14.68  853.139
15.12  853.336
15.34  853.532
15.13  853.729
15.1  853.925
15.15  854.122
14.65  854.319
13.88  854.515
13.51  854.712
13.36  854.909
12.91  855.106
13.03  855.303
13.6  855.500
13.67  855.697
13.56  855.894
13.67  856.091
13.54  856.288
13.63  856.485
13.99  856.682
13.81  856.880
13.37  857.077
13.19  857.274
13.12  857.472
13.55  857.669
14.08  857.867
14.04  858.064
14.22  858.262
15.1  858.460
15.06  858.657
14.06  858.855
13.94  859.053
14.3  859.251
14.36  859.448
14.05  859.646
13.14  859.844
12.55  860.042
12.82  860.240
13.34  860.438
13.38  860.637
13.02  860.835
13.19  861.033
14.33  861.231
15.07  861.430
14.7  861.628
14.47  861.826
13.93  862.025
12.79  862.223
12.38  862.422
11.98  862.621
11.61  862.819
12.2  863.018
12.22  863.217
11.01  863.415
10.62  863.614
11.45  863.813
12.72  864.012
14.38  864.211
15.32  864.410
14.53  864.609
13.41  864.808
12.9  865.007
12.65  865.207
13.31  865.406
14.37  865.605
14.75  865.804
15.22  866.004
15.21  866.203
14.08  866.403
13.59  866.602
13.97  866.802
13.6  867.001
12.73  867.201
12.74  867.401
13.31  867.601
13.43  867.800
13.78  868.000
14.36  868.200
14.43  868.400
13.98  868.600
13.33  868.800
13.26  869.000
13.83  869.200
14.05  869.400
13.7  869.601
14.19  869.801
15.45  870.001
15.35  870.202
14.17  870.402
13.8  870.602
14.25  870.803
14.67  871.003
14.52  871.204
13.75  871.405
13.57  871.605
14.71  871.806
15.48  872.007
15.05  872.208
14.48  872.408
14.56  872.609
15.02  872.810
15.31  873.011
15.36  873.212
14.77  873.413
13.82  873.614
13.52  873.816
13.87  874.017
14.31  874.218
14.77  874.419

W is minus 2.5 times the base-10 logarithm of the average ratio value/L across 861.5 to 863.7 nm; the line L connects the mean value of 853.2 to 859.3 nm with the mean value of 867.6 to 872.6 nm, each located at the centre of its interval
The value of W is 0.12 mag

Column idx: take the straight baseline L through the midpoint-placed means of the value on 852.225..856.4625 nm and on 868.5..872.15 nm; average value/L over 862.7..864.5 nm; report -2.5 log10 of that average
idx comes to 0.15 mag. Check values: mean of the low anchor 14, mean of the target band 12.4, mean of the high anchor 14.2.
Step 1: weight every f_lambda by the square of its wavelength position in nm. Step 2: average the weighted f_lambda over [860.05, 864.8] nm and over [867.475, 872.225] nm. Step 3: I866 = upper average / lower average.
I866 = 1.1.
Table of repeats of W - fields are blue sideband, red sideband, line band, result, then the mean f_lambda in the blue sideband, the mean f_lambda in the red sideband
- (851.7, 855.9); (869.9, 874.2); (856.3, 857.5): 0.056 mag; 14.2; 14.5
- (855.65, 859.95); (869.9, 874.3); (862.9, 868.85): 0.063 mag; 13.9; 14.5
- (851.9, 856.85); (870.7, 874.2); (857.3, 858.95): 0.004 mag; 14.1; 14.5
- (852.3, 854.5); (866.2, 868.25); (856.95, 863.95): 0.060 mag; 14.6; 13.6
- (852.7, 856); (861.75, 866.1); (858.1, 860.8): -0.021 mag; 14.1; 13.1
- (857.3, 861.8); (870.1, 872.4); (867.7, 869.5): 0.040 mag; 13.9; 14.5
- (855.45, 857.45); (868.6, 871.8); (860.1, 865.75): 0.056 mag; 13.6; 14.1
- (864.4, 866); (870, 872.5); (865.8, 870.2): 0.017 mag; 13.9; 14.5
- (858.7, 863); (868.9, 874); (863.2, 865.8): 0.059 mag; 13.5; 14.4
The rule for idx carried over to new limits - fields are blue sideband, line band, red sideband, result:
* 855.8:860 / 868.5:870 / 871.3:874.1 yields 0.04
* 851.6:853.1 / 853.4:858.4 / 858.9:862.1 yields 0.01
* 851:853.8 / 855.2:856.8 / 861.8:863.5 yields 0.01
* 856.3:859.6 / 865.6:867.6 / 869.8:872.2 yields 0.03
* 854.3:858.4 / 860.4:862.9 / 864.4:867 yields 0.04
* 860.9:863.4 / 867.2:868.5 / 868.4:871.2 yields 0.03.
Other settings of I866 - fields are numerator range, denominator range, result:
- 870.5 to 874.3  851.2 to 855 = 1.05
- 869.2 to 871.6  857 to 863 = 1.08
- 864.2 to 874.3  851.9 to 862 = 1.04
